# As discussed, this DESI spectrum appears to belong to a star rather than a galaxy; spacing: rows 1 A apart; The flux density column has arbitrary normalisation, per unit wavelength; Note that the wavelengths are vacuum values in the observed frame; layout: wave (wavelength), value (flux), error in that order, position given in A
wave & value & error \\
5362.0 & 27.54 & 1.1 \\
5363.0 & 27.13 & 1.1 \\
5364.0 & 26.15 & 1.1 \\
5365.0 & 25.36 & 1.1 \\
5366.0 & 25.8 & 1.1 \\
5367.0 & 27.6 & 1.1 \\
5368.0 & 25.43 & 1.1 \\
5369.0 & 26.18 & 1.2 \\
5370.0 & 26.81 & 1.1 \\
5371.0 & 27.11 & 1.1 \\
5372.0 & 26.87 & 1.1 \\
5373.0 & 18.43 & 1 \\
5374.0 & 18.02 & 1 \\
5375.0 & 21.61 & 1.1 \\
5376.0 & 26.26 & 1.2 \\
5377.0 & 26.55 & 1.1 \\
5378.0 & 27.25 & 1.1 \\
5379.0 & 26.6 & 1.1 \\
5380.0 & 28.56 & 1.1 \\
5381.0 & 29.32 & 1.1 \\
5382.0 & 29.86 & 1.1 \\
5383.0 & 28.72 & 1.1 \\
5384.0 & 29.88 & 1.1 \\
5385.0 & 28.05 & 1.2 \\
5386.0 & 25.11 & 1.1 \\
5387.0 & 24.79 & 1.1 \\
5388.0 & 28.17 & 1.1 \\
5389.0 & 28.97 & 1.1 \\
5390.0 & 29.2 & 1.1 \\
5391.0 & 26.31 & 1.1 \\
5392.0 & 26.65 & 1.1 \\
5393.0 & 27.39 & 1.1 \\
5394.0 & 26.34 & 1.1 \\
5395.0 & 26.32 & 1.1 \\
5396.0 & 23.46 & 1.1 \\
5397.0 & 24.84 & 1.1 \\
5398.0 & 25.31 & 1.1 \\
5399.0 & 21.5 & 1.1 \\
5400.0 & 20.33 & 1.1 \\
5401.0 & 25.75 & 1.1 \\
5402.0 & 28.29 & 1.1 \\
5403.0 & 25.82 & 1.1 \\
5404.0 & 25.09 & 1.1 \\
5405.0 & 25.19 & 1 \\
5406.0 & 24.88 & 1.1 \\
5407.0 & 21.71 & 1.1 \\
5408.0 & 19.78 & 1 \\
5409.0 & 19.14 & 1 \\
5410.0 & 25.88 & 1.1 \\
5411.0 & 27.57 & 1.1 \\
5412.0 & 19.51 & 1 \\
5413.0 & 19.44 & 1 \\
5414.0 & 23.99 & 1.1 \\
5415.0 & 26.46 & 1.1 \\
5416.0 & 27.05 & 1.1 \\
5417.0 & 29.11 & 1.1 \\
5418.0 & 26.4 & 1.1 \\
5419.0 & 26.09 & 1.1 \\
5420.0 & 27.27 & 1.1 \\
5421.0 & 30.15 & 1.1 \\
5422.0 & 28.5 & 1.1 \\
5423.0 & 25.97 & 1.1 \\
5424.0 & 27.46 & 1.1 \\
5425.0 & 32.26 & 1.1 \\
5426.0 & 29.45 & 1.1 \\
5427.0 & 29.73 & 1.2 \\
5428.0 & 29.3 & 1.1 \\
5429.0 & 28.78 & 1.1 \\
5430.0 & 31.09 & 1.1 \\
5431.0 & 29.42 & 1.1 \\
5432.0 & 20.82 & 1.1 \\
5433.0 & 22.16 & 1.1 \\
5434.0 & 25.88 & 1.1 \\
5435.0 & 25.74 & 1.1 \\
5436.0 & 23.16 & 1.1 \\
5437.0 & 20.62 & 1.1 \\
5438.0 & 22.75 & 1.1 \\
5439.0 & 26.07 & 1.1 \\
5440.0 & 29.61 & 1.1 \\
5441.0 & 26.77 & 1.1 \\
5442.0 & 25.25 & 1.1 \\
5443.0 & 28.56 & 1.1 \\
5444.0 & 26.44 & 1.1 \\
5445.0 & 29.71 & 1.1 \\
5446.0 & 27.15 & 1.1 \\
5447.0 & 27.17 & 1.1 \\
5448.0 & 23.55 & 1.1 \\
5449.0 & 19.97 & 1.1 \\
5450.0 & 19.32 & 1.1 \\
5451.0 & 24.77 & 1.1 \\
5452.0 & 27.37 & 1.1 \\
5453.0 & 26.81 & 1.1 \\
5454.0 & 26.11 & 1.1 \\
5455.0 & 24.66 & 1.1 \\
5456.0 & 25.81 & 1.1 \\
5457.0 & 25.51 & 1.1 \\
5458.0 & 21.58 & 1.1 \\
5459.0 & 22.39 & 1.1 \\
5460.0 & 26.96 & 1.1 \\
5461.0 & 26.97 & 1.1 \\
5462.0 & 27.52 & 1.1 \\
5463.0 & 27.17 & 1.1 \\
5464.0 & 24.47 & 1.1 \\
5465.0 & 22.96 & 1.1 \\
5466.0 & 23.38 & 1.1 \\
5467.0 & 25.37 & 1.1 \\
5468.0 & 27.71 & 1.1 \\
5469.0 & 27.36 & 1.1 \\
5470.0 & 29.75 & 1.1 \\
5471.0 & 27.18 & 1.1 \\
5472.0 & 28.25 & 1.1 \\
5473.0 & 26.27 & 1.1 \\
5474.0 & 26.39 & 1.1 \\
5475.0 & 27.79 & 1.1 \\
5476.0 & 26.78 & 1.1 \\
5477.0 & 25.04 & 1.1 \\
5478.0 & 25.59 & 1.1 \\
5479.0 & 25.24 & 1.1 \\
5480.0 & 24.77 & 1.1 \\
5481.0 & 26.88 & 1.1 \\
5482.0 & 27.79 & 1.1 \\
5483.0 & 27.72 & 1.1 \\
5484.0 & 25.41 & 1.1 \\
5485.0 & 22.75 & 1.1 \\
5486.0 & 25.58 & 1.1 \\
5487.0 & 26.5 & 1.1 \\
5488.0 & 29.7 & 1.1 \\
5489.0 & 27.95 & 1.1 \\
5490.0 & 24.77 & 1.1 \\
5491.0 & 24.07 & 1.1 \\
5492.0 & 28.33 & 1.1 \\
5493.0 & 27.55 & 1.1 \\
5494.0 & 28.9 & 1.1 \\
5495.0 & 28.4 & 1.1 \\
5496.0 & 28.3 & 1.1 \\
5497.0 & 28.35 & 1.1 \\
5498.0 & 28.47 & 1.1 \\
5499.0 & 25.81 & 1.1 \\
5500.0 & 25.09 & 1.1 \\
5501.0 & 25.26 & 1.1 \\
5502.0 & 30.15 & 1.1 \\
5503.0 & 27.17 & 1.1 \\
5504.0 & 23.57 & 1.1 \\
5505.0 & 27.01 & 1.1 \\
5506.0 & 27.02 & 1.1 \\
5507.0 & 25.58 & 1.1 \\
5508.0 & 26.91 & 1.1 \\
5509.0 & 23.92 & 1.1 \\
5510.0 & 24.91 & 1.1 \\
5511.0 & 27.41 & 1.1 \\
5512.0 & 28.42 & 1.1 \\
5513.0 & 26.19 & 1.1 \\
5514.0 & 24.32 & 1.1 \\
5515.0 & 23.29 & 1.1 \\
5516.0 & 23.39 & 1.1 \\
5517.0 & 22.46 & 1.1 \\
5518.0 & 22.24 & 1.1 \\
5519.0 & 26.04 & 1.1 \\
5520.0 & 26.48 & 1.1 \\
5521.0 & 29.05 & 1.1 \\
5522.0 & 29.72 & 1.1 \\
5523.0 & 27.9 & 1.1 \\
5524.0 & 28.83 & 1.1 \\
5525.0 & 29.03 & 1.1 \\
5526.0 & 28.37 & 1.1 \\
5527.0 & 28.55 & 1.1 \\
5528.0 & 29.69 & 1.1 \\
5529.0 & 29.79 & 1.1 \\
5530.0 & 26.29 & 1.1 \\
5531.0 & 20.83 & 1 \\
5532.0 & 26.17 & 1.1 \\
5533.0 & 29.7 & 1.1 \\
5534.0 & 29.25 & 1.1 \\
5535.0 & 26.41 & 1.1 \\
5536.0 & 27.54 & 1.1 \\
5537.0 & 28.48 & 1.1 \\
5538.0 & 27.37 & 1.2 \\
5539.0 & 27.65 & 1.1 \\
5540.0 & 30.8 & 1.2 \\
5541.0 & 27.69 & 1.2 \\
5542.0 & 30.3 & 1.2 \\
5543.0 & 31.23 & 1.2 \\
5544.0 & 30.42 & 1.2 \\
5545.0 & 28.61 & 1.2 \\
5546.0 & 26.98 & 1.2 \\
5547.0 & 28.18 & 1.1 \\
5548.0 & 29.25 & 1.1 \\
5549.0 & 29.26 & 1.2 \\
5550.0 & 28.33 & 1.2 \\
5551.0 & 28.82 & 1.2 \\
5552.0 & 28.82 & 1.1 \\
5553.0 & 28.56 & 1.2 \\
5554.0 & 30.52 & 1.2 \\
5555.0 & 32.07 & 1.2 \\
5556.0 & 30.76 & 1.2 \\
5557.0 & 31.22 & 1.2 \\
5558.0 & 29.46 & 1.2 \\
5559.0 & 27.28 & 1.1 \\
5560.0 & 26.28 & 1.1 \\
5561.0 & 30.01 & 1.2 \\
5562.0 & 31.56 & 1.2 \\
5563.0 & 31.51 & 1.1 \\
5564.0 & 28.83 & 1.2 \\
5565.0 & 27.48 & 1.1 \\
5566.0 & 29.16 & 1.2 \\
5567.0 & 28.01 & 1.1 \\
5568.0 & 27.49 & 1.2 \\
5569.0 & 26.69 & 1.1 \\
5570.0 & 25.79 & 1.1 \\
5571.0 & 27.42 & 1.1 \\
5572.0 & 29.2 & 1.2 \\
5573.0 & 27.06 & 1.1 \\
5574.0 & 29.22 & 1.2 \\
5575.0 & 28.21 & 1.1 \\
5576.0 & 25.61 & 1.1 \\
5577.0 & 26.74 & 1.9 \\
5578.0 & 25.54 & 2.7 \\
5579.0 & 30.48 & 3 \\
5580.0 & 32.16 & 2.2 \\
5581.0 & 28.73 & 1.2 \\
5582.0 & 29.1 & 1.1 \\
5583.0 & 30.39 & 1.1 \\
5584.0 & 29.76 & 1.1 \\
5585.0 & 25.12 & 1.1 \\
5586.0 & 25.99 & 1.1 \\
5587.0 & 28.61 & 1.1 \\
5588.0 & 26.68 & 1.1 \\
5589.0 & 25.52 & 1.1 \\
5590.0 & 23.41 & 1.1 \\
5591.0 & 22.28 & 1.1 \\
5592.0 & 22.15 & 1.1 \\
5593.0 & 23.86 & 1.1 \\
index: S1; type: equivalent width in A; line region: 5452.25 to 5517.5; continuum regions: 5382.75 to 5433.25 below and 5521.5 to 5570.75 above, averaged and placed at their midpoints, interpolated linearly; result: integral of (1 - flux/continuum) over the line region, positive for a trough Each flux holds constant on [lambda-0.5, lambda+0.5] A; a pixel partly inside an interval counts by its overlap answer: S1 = 3.1 A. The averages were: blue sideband 26.1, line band 26.2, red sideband 28.6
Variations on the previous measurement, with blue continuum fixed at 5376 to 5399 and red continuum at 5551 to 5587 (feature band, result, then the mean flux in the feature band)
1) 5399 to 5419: 2.2 A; 24.3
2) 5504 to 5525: 1.6 A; 26.1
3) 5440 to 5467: 2.2 A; 25.4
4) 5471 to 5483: 0.6 A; 26.5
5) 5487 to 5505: 0.5 A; 27.1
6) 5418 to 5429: -0.5 A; 28.5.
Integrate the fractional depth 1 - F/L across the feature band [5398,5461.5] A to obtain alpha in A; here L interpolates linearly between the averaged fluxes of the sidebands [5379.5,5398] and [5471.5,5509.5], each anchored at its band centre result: 3.5 A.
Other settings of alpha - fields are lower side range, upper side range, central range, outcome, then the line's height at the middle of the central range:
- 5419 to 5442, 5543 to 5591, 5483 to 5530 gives 1.73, 27.7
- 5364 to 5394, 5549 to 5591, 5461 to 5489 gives 1.02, 27.4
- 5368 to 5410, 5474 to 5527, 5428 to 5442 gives 0.11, 25.9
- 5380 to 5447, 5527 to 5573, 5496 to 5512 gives 0.70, 27.8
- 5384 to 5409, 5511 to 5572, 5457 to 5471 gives 0.47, 26.6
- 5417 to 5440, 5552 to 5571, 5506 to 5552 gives 1.77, 28.5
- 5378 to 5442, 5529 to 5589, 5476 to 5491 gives 0.65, 27.3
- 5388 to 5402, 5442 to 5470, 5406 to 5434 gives -0.45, 25.7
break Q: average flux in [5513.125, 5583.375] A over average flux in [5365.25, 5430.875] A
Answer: 1.1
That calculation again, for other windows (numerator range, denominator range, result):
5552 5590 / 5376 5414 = 1.11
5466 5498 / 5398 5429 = 1.04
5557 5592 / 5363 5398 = 1.06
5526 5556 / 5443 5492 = 1.10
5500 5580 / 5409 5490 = 1.07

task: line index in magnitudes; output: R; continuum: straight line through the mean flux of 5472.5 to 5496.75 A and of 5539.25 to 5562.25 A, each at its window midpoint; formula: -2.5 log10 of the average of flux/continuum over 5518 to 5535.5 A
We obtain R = 0.03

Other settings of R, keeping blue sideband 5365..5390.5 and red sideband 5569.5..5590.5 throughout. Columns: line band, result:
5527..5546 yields -0.03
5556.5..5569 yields -0.05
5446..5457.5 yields 0.09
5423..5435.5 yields -0.03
